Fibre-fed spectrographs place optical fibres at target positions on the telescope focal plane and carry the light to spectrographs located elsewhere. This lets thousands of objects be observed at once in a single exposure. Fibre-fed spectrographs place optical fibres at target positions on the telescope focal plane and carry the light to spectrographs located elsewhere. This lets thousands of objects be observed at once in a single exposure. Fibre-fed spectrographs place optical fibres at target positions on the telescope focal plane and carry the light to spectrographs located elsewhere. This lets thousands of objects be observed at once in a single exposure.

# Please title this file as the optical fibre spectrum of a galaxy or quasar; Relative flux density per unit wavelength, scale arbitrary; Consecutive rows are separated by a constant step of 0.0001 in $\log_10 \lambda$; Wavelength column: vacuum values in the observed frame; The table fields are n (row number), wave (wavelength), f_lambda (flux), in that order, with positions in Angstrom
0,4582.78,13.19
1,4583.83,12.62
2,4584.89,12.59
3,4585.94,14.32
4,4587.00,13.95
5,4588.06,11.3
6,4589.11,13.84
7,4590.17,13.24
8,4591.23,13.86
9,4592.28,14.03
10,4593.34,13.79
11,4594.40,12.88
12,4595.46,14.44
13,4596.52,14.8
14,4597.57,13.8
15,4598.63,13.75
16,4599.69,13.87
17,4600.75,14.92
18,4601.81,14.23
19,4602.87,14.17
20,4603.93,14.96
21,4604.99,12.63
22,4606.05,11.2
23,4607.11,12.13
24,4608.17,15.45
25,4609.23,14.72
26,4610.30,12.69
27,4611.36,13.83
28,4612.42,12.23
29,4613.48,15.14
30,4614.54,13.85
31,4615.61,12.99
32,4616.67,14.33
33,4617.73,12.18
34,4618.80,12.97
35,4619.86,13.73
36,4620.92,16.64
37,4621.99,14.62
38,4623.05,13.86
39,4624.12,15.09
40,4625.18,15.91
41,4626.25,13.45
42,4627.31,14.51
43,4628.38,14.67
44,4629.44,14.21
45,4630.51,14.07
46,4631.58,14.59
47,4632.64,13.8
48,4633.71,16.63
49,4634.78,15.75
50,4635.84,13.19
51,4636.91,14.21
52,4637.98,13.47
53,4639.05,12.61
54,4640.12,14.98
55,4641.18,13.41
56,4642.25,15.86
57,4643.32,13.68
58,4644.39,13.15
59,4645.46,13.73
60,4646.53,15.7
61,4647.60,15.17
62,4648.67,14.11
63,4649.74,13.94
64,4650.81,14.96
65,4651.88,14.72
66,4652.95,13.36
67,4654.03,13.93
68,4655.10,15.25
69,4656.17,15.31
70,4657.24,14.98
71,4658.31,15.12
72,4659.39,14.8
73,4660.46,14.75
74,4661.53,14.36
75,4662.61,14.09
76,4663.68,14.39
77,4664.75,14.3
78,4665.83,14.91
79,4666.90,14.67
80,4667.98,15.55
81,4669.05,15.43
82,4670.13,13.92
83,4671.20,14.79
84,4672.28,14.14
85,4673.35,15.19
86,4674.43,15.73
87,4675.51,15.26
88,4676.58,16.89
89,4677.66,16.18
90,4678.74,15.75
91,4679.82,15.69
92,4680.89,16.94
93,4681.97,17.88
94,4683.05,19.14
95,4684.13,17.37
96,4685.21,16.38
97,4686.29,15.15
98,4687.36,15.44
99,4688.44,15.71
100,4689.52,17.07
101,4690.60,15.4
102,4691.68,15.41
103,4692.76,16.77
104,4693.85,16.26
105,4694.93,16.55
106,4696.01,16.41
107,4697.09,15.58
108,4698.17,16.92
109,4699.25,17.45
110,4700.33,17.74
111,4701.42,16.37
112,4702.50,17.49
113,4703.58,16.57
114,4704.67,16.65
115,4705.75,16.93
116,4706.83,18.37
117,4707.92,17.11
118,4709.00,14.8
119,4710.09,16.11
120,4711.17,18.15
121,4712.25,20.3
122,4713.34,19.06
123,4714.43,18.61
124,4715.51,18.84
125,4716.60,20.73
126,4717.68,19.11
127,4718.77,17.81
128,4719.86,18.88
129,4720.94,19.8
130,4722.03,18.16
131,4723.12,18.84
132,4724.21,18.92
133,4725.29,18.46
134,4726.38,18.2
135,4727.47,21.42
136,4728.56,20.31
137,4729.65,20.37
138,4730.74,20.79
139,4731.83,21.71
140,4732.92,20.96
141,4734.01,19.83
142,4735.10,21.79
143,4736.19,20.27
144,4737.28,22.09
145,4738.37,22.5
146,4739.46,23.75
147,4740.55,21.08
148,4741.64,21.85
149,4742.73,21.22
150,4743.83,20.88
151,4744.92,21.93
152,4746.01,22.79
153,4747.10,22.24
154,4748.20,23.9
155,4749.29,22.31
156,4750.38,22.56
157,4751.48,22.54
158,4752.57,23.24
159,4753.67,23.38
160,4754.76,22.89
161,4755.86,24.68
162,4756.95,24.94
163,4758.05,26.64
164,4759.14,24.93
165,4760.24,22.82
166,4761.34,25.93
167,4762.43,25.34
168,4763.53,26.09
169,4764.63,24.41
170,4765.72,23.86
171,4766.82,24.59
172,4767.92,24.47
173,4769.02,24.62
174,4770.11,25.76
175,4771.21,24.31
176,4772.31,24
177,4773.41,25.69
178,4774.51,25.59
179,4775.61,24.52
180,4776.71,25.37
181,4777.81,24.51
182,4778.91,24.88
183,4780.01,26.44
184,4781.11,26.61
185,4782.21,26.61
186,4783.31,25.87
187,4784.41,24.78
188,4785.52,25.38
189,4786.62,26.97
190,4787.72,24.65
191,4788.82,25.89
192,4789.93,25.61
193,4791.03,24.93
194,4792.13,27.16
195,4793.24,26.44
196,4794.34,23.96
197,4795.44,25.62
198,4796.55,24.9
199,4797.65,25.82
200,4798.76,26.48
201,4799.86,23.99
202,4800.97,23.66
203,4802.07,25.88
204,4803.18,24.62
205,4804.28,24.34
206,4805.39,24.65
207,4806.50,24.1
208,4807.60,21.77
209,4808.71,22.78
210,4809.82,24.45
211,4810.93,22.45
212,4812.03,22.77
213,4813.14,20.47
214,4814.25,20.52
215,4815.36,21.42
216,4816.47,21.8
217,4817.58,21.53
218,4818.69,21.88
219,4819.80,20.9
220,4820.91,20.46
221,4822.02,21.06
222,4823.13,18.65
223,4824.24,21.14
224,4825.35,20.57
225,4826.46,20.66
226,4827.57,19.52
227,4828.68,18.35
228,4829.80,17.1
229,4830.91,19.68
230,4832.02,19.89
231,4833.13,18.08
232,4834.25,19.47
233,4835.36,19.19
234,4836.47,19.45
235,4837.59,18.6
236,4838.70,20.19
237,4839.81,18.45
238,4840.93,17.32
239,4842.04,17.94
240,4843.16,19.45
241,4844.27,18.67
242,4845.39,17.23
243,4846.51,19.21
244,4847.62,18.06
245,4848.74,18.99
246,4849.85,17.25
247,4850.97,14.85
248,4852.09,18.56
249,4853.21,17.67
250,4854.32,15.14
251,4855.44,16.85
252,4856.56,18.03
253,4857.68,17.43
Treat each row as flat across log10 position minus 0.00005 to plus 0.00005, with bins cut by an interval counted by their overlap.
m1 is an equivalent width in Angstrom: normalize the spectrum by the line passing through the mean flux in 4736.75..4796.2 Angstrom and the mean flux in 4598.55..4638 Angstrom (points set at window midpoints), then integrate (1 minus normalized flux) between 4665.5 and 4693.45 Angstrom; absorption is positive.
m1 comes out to 3.73 Angstrom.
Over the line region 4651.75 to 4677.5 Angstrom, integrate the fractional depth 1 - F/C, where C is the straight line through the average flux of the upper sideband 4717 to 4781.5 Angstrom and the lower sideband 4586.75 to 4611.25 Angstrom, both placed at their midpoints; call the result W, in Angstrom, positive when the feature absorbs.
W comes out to 4.03 Angstrom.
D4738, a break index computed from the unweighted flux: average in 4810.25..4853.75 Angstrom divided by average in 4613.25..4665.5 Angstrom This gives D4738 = 1.4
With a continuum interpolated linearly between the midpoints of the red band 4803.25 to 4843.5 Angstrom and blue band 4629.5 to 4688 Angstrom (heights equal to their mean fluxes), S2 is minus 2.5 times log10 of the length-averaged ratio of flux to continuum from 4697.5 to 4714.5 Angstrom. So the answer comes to -0.05 mag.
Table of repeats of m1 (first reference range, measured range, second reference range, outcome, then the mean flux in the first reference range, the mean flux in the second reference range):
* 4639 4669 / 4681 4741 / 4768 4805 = 2.7 Angstrom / 14.5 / 25.3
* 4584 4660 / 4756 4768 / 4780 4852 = -3.2 Angstrom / 14.1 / 21.9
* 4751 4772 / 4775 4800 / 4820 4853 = -3.3 Angstrom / 24.5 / 18.9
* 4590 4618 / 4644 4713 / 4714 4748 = 7.5 Angstrom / 13.7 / 20.5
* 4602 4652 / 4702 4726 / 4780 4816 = 1.6 Angstrom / 14.1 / 24.6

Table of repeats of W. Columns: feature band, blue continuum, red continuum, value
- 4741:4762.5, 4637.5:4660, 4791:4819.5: -2.9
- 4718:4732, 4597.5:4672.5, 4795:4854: -1.7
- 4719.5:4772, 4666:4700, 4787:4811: -4.0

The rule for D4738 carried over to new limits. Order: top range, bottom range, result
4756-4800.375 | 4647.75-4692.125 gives 1.65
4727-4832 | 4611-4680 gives 1.60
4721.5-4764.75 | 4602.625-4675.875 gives 1.55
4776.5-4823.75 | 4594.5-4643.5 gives 1.70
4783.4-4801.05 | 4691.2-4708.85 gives 1.52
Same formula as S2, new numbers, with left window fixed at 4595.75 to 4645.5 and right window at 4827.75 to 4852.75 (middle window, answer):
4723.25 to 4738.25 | -0.25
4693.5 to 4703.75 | -0.08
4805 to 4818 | -0.24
